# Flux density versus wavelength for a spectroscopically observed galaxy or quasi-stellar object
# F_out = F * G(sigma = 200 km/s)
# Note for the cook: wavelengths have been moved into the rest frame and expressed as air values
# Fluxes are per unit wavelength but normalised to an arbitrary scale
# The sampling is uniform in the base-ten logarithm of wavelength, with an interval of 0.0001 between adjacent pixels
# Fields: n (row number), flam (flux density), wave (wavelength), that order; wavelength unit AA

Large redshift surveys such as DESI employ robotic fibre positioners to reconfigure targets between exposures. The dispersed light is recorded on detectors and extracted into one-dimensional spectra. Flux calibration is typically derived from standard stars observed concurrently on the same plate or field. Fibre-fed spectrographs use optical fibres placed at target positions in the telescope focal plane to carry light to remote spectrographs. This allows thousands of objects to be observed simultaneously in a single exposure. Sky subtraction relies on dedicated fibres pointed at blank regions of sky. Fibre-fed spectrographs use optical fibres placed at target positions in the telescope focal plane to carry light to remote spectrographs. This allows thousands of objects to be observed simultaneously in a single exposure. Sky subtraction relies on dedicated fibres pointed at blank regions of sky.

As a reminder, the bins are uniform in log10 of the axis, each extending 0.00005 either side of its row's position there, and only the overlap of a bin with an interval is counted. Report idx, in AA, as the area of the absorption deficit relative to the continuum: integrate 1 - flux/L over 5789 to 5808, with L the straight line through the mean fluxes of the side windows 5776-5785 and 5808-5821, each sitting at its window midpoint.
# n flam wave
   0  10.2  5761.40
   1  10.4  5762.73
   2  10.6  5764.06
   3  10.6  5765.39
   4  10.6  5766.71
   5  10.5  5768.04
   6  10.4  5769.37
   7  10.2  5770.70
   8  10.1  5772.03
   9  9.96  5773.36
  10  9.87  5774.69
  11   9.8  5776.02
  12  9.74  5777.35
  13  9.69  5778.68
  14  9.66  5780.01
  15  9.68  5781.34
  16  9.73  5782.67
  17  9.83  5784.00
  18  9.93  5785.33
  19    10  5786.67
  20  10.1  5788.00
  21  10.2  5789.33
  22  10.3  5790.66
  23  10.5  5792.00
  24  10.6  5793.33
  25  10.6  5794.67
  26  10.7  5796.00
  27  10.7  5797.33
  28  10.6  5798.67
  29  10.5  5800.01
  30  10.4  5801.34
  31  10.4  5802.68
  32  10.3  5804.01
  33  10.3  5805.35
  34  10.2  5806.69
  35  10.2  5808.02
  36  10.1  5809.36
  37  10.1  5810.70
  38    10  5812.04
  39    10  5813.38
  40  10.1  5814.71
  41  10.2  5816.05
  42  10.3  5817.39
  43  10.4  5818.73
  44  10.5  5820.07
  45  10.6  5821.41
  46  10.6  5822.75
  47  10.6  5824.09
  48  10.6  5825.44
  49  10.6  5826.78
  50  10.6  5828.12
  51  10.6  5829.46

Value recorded -0.9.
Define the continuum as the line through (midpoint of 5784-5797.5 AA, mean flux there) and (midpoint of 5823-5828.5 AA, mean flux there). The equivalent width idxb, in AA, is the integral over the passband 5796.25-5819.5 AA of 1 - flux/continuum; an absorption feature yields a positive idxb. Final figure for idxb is 0.37 AA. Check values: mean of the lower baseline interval 10.3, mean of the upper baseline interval 10.6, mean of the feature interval 10.3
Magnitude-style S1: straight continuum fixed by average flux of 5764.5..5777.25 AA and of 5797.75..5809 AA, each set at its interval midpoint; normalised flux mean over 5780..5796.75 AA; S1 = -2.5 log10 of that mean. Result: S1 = 0.013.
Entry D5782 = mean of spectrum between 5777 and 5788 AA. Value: 9.8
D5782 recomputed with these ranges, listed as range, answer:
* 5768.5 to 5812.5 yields 10.2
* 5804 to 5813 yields 10.1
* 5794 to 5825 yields 10.4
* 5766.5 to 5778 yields 10.1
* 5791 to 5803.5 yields 10.5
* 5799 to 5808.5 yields 10.3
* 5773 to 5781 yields 9.78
